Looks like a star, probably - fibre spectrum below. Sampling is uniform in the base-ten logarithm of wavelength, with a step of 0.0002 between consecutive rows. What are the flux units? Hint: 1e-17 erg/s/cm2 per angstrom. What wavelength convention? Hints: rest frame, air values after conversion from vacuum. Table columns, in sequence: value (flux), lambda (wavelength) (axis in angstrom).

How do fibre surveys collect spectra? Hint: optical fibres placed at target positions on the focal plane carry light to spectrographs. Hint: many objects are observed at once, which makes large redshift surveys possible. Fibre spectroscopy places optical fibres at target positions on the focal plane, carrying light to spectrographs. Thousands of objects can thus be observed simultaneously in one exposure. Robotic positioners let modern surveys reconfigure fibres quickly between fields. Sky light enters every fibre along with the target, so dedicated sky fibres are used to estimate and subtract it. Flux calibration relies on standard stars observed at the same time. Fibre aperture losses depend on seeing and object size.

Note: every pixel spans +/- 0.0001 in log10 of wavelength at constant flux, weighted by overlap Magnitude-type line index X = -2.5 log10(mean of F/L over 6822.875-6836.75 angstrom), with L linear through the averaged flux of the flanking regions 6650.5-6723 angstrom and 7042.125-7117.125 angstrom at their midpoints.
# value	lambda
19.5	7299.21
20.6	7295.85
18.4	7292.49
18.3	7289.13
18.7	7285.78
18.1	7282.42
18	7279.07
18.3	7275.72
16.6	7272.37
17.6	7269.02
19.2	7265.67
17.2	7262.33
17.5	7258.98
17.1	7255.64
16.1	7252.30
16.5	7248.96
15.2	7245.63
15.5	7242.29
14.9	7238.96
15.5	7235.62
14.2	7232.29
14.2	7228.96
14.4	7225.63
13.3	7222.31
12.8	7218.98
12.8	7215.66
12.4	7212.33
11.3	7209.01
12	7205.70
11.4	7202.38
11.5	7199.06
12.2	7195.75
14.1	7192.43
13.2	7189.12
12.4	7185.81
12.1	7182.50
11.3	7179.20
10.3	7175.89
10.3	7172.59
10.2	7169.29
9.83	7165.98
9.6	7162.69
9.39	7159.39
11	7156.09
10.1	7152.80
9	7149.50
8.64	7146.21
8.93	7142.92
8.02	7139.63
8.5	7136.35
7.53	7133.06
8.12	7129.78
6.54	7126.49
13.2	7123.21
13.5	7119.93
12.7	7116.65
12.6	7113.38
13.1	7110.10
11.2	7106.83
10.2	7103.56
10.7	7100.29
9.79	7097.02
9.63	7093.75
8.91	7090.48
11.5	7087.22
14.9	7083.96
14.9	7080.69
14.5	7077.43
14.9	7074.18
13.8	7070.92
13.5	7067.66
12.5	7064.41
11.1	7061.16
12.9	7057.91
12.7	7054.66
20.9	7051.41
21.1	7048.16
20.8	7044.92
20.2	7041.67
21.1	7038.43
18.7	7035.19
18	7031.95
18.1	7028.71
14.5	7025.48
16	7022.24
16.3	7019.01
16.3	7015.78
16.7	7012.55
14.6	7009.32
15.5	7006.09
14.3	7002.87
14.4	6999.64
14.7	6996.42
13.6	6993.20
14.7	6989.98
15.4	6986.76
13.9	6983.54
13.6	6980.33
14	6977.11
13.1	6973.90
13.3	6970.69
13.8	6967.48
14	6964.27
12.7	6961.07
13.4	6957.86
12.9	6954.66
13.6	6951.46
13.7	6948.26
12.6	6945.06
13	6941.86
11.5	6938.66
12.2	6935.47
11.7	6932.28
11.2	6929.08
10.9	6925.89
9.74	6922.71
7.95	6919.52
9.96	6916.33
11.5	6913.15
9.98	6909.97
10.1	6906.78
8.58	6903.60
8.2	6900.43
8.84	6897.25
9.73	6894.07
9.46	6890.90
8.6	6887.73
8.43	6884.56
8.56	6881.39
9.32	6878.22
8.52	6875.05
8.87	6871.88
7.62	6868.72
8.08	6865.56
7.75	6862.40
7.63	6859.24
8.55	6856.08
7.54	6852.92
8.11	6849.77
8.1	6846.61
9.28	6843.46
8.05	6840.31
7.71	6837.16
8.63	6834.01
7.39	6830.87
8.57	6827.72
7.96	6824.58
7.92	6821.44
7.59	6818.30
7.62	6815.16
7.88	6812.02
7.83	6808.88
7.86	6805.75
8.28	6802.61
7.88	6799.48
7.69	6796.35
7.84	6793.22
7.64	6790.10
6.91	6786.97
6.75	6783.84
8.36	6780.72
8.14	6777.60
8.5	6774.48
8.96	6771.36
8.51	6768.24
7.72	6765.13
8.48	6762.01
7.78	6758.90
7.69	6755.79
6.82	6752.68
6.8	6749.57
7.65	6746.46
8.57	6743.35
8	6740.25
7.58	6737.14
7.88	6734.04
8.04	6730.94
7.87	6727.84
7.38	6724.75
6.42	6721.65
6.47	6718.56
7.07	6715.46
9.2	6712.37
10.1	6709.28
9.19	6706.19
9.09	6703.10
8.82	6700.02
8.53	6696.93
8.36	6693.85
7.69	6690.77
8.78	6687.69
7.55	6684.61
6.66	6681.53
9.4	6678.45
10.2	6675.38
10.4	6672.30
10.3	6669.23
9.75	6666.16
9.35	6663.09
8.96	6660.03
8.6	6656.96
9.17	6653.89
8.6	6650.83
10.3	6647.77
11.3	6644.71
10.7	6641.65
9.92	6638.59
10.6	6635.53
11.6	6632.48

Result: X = 0.28 mag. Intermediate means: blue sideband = 8.7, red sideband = 13.5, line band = 8.1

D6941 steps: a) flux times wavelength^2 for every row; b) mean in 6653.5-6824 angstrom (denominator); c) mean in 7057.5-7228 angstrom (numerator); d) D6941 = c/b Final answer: 1.6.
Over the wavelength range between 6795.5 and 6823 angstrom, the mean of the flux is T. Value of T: 7.84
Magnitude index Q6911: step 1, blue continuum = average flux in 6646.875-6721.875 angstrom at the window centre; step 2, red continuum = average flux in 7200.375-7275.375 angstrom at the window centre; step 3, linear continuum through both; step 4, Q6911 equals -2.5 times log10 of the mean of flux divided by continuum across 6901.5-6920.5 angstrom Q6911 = 0.17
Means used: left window 8.78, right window 14.9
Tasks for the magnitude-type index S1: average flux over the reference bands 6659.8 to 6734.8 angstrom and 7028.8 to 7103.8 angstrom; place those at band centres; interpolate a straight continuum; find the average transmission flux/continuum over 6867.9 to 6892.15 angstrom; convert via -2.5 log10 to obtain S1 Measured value 0.317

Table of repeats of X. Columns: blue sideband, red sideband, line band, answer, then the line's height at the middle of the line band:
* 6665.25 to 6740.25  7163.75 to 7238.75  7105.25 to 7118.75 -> -0.069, 11.7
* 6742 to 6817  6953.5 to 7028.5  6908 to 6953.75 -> 0.111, 12.6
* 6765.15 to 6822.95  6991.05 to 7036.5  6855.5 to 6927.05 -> 0.258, 11.4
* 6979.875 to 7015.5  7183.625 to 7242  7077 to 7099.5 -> 0.190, 14.1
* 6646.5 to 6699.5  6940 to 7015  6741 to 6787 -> 0.309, 10.5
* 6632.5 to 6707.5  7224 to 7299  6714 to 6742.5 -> 0.328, 10.1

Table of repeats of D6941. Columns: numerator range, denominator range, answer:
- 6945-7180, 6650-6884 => 1.74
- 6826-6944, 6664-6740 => 1.15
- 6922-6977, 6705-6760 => 1.73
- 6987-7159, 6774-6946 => 1.61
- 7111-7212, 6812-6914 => 1.37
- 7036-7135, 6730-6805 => 1.86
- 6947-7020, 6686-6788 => 1.92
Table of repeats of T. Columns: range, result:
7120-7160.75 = 9.25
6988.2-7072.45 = 16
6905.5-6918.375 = 10.3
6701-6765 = 7.91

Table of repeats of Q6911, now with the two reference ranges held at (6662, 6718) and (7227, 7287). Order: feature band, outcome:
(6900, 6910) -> 0.271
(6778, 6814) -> 0.314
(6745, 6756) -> 0.326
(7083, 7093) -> 0.251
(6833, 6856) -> 0.316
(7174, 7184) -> 0.359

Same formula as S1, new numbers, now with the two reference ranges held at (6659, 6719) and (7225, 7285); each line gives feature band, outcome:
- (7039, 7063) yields -0.25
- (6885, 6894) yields 0.26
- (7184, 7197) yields 0.20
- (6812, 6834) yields 0.32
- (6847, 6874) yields 0.36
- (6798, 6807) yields 0.28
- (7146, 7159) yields 0.48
